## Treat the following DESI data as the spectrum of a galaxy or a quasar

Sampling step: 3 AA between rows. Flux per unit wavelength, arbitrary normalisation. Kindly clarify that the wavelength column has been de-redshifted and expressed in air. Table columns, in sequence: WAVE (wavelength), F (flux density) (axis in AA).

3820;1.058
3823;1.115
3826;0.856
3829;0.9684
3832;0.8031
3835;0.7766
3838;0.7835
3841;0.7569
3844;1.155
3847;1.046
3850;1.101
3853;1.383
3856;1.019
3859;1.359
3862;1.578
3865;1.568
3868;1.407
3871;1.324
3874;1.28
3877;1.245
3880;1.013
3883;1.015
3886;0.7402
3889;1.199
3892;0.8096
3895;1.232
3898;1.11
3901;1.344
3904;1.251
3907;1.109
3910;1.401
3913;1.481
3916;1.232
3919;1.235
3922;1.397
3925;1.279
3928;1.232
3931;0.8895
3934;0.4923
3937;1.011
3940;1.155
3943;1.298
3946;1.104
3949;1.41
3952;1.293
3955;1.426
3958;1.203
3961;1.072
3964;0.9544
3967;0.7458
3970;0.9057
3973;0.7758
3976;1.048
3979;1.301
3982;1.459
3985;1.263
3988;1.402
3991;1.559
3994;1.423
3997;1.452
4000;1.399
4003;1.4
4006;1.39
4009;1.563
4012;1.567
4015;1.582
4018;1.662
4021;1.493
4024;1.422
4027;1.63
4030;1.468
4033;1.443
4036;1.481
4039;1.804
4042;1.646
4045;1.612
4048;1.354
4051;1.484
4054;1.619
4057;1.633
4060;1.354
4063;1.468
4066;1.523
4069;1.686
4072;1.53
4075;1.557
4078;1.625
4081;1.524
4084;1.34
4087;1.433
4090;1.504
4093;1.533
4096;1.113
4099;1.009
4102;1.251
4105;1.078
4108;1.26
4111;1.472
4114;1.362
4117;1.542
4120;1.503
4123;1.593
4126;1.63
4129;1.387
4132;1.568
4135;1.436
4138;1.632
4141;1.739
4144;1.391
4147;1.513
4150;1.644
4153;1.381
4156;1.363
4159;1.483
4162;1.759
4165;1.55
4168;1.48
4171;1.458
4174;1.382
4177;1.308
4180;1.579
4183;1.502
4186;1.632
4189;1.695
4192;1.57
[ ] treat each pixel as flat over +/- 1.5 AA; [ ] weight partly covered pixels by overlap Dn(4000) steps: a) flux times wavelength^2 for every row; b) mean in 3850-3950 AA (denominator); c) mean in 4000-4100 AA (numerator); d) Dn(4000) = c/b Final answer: 1.4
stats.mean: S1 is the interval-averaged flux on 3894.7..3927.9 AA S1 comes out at 1.28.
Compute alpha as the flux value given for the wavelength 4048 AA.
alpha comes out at 1.354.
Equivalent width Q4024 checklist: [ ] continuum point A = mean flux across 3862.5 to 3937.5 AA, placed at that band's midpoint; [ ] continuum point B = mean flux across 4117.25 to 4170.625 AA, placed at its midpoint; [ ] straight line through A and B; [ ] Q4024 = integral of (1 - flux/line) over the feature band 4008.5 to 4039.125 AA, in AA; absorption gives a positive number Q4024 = -4.2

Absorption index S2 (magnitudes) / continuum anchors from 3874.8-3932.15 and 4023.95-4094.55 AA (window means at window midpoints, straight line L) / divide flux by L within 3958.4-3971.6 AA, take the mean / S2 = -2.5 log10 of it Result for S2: 0.360 mag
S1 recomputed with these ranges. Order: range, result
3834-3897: 1.14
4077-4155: 1.44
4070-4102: 1.41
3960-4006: 1.22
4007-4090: 1.54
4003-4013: 1.49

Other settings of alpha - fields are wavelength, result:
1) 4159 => 1.483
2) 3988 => 1.402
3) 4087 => 1.433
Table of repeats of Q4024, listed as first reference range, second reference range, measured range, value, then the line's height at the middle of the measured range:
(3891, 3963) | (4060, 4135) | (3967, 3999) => 0.86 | 1.27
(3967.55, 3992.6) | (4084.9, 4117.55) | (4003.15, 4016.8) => -3.22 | 1.23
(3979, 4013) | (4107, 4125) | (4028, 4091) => -3.38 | 1.45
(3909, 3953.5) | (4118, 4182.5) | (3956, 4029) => -2.03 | 1.28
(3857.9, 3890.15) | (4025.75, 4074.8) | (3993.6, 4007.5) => 0.47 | 1.46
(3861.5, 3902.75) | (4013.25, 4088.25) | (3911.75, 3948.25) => 3.87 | 1.29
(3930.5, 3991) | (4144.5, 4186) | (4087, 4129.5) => 0.52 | 1.39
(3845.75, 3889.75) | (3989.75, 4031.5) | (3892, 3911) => 1.24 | 1.29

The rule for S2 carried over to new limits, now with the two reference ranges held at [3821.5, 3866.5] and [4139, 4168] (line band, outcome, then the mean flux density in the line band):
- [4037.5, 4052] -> -0.152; 1.58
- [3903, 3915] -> -0.114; 1.31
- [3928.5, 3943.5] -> 0.254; 0.965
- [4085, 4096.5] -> 0.019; 1.42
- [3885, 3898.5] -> 0.133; 1.02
